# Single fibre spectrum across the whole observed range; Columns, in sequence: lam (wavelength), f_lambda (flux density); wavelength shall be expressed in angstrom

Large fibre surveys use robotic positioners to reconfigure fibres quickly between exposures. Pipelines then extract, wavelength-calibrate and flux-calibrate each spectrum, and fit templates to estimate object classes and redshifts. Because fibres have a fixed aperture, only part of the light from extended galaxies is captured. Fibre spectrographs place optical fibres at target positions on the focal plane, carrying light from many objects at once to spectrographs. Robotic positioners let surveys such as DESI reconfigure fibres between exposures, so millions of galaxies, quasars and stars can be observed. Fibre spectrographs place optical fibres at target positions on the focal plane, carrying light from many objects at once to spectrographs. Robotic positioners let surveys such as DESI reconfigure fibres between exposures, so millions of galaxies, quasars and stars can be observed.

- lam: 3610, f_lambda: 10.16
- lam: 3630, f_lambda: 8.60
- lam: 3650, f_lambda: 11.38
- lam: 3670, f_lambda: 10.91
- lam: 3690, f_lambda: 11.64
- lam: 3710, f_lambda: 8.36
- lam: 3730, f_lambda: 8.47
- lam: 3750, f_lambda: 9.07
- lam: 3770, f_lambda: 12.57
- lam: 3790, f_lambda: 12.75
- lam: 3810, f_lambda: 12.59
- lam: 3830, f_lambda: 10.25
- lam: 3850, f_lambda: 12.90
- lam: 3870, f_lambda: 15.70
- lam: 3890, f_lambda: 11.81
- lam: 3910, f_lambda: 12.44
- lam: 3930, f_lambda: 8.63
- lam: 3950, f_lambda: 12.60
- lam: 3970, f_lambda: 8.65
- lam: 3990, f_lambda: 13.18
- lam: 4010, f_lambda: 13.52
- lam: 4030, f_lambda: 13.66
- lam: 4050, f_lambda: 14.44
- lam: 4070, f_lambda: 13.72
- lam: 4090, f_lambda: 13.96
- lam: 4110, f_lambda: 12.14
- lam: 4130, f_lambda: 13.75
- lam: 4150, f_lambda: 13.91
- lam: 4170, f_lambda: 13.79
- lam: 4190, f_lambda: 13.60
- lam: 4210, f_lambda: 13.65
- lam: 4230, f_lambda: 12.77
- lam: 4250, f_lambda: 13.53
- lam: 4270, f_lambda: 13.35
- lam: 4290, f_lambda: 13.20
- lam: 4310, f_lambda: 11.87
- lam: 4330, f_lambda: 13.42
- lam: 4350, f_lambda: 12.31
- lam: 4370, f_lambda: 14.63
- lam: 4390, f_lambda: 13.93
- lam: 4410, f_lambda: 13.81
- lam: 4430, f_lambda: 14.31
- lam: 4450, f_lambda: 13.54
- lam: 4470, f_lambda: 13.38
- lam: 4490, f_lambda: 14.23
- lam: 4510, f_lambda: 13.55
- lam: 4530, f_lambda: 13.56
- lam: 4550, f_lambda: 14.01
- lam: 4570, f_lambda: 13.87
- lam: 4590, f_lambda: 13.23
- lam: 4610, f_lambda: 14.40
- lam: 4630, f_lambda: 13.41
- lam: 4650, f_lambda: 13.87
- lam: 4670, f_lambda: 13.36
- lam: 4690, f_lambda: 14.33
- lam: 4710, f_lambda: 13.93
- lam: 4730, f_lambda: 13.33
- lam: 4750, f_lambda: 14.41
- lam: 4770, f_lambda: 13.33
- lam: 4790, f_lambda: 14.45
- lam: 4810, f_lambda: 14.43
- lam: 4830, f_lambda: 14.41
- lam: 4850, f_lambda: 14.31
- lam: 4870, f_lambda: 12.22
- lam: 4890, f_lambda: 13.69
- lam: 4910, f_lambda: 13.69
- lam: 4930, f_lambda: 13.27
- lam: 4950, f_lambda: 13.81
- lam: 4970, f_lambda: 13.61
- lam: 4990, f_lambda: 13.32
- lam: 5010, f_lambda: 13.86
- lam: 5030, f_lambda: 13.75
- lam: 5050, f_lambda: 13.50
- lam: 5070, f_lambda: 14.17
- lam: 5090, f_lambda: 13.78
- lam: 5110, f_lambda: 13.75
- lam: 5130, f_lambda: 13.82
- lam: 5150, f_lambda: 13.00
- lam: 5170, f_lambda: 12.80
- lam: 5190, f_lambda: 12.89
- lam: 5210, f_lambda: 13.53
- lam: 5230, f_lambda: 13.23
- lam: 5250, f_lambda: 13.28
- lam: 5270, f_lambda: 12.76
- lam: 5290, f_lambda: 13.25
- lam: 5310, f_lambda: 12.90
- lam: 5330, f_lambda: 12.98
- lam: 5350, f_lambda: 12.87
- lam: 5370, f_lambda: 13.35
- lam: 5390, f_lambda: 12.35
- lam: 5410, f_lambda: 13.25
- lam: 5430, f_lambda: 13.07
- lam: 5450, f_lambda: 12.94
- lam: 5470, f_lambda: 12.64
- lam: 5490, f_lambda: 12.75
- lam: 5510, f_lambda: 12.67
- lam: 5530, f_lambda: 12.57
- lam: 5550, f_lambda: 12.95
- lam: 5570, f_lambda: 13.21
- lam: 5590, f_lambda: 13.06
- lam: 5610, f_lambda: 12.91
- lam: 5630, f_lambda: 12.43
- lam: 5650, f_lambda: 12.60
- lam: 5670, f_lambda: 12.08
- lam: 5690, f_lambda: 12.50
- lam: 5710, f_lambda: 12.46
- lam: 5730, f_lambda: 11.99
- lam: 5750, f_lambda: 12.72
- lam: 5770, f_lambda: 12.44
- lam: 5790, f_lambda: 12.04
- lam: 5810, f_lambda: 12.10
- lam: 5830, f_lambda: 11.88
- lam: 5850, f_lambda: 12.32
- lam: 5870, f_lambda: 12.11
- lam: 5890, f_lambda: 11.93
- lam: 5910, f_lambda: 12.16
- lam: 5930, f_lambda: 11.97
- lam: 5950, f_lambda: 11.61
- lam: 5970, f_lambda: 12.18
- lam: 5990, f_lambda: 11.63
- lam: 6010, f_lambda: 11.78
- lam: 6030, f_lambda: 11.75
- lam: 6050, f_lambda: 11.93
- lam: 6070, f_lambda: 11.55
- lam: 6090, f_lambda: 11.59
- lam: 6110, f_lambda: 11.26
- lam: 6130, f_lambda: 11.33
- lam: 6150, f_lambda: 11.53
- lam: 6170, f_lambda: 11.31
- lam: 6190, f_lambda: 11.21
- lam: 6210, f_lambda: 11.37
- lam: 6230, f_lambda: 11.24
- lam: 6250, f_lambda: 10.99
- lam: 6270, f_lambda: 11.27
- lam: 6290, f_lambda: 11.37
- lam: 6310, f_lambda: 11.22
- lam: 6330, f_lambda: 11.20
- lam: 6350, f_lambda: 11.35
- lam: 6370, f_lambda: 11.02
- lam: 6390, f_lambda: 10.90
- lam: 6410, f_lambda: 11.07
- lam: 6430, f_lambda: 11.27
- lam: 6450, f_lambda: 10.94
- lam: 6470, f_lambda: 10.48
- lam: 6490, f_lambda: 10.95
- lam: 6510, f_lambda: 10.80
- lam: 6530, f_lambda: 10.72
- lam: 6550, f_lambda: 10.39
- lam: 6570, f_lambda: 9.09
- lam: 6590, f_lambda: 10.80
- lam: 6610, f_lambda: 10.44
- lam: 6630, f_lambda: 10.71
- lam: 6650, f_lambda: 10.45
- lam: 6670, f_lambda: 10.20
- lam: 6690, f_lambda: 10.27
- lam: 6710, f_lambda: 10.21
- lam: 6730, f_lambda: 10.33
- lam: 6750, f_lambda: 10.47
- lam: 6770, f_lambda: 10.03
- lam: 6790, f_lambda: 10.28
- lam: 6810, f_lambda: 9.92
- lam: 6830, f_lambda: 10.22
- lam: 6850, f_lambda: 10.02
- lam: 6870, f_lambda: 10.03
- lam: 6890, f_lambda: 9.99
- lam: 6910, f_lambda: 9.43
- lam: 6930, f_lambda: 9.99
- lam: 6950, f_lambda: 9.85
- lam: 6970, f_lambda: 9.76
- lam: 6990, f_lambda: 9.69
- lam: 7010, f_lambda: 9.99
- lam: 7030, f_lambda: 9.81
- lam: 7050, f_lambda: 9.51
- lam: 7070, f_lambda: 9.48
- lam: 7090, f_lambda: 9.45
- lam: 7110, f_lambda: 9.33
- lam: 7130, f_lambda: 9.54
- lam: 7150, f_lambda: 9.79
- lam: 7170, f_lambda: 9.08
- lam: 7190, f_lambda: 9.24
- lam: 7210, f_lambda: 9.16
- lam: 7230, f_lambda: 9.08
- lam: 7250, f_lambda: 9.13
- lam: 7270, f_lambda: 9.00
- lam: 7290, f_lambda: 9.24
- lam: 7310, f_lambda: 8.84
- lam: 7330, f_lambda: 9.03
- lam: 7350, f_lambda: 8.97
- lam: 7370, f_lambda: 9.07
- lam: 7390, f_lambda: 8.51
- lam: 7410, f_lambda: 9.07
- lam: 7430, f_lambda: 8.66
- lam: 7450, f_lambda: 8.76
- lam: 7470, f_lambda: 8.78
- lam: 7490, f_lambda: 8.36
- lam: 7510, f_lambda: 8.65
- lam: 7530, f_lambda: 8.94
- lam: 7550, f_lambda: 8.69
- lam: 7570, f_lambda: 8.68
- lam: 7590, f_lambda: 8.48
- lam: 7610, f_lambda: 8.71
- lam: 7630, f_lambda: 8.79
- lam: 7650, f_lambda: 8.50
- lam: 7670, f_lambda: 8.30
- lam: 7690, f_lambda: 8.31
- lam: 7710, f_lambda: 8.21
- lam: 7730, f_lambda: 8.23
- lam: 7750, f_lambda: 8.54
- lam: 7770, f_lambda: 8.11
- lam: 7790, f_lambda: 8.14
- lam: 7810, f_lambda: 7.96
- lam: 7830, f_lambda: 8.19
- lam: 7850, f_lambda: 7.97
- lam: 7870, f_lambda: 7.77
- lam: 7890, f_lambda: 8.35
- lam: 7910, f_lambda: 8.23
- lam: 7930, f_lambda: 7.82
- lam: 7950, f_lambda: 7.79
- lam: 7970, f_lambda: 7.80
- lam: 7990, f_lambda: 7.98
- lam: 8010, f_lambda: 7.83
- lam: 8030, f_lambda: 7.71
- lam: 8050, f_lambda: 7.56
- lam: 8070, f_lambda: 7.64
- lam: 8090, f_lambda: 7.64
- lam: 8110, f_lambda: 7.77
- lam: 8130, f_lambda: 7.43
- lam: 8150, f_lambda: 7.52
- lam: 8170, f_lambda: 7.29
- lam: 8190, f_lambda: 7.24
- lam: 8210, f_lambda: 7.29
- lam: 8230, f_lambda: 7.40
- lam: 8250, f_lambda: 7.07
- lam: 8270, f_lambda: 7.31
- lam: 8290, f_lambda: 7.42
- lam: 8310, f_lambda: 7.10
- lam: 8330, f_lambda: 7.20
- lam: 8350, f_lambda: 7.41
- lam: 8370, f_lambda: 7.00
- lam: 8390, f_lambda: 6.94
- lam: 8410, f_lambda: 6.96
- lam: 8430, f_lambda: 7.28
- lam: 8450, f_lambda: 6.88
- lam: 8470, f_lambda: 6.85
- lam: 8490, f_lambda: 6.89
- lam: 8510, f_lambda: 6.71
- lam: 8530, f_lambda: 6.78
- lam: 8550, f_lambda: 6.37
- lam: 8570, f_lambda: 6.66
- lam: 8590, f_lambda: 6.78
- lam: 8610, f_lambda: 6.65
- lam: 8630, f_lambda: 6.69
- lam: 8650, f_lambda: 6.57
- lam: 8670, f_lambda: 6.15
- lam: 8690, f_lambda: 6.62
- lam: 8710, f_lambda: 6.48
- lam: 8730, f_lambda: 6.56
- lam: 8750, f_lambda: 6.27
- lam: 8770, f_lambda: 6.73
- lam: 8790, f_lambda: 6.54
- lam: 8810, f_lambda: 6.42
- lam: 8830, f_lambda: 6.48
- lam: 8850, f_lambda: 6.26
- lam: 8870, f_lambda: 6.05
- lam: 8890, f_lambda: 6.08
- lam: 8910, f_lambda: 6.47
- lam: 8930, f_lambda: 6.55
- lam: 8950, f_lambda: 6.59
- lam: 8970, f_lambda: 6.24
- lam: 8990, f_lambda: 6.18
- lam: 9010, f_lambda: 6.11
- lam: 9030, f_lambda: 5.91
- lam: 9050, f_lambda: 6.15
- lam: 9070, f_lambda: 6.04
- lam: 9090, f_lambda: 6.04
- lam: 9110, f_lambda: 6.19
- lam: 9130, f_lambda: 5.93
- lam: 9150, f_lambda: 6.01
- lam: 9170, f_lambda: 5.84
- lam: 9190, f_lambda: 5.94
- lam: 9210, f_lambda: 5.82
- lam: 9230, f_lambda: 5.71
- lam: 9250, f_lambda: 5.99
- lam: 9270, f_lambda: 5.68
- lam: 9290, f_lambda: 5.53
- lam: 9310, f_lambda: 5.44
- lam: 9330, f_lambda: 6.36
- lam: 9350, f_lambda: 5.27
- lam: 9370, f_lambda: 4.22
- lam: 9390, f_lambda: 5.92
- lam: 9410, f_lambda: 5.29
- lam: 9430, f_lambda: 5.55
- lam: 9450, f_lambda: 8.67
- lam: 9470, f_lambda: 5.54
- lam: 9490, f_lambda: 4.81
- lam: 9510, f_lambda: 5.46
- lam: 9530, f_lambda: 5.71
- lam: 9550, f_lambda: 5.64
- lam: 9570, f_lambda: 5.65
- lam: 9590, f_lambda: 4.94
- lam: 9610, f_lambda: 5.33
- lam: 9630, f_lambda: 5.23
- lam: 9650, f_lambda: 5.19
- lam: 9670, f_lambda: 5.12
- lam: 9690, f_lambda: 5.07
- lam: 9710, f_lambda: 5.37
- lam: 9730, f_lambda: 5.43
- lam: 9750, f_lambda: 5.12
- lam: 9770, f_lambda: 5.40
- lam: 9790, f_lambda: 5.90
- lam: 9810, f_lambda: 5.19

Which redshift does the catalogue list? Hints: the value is 0.00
